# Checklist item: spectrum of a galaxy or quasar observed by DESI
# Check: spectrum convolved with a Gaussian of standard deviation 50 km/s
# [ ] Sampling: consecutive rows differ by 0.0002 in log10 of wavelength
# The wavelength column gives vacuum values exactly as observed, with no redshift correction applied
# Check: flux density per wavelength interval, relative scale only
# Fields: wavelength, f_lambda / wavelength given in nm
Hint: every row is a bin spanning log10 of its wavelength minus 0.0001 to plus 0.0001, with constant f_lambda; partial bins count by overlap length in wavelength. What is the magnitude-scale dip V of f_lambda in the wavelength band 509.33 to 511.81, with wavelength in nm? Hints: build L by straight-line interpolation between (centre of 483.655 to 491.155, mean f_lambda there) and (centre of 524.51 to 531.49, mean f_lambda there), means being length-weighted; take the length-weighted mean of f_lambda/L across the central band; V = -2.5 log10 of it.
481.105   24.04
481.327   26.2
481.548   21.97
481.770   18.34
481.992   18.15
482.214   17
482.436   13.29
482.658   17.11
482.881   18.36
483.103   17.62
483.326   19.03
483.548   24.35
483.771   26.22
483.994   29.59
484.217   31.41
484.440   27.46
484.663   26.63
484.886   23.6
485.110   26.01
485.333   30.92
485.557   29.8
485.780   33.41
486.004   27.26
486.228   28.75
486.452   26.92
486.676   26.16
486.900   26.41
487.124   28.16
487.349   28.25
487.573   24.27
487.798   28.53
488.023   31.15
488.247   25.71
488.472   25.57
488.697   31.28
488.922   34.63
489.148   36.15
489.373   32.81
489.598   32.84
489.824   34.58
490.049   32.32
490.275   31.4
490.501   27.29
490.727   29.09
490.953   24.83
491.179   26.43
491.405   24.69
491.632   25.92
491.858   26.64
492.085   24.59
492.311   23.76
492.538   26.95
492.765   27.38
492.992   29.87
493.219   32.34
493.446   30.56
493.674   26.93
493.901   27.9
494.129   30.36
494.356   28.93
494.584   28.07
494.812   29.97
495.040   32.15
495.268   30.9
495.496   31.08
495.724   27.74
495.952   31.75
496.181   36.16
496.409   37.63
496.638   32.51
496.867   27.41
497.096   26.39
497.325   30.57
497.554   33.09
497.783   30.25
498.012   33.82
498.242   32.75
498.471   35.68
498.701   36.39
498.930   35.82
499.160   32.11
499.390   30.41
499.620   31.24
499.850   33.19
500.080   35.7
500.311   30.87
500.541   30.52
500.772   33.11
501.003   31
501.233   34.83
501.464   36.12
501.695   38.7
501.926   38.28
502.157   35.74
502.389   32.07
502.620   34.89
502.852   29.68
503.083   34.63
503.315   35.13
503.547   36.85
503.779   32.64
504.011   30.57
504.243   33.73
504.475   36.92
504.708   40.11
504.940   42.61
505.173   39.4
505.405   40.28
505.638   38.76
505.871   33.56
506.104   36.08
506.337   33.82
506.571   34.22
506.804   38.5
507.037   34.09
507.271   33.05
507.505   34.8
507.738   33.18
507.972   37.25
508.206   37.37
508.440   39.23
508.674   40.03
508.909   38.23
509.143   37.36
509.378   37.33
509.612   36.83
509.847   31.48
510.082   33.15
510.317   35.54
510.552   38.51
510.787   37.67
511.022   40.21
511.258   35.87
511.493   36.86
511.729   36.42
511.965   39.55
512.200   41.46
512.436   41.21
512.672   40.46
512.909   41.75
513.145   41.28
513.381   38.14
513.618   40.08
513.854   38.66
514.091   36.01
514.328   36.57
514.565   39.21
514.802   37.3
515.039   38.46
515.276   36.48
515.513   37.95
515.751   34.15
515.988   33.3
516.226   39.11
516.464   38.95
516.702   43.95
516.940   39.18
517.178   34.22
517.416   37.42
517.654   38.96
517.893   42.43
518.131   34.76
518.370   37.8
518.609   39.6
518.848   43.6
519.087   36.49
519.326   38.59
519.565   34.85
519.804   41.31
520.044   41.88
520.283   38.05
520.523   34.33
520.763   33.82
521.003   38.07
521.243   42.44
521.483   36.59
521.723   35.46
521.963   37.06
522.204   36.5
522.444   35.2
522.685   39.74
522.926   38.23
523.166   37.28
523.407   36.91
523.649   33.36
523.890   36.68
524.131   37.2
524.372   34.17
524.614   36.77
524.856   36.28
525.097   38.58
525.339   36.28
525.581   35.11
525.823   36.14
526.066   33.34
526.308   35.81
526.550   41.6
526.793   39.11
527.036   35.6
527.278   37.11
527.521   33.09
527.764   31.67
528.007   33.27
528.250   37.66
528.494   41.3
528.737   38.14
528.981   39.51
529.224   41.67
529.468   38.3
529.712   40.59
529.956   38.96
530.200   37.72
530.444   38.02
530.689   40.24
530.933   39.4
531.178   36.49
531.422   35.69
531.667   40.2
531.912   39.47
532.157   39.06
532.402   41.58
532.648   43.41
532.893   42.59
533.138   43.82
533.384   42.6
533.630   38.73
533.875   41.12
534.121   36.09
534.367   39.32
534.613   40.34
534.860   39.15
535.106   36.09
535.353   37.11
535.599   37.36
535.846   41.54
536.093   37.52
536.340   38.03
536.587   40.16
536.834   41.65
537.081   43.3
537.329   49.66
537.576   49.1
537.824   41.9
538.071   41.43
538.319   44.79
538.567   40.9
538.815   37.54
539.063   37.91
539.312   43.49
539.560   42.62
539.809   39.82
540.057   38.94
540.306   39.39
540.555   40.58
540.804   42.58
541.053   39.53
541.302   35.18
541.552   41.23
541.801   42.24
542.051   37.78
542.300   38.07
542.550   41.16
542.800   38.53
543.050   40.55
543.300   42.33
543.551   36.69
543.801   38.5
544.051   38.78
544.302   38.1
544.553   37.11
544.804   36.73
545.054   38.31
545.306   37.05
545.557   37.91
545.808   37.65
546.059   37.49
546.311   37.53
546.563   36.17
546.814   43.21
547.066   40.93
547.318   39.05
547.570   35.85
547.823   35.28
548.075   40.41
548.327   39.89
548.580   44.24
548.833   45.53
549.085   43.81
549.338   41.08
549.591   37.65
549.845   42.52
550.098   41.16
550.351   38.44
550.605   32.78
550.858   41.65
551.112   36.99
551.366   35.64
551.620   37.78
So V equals -0.078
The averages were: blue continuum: 29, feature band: 36.3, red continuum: 37.4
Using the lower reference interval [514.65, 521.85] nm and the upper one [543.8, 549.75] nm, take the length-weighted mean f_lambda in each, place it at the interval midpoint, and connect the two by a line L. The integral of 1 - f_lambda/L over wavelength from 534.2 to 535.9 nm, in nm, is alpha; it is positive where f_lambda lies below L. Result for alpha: 0.006 nm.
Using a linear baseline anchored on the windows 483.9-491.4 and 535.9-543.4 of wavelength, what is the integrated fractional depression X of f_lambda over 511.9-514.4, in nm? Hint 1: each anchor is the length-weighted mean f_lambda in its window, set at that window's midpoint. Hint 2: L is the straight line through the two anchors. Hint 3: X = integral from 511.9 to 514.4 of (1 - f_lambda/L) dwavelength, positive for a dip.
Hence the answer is -0.34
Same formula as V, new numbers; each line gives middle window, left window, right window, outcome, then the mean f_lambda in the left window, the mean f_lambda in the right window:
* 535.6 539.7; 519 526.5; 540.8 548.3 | -0.10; 36.9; 38.7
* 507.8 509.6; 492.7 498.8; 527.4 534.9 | -0.12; 31.1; 39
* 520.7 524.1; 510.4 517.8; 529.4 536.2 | 0.05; 38.4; 39.4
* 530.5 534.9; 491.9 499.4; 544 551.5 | -0.10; 30.6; 39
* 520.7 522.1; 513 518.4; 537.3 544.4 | 0.04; 38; 40.6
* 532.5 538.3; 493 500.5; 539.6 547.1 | -0.09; 31.6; 39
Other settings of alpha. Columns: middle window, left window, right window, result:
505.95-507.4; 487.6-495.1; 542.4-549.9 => -0.14 nm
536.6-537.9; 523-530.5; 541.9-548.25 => -0.24 nm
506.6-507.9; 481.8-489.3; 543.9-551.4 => -0.18 nm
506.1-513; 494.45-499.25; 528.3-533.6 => -0.42 nm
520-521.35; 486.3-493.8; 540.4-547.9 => -0.14 nm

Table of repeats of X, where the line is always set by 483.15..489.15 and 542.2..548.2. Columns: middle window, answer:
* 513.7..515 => -0.19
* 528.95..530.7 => -0.18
